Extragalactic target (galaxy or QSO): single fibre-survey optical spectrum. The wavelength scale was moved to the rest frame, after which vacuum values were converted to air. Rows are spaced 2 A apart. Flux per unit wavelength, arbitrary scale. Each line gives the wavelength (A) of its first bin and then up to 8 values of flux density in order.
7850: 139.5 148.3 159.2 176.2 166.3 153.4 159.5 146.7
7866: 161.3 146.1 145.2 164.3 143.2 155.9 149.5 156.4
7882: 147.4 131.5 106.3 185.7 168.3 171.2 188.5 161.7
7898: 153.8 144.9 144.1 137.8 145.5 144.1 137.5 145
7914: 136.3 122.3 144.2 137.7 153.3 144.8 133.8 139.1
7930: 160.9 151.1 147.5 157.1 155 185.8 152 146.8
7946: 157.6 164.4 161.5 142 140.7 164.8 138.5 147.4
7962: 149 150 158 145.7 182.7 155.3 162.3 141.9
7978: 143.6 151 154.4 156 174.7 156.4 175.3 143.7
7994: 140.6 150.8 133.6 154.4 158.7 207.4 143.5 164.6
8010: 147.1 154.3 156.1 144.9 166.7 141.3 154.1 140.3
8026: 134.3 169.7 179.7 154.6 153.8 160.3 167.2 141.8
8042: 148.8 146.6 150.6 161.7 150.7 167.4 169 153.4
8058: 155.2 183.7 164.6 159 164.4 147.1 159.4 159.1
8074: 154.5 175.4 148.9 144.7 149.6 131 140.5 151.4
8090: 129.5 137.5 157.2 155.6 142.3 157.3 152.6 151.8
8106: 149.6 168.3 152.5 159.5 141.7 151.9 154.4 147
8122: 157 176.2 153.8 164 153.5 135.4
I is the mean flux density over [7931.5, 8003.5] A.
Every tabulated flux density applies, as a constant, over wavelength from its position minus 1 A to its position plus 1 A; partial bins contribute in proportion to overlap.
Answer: 155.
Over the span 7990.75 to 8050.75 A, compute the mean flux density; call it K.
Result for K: 154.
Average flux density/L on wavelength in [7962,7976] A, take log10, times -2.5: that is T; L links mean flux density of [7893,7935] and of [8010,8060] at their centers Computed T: -0.05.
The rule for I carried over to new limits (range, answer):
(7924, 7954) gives 153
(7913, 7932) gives 142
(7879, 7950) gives 150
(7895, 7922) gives 143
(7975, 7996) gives 154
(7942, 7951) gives 157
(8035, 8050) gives 154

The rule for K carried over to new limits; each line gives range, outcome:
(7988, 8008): 157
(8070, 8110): 151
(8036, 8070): 158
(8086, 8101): 147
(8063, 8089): 153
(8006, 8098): 154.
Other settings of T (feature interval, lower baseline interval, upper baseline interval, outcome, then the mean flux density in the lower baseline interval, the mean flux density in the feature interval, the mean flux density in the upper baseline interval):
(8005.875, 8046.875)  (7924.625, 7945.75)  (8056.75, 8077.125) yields 0.04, 153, 154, 162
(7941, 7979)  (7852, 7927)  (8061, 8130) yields -0.01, 150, 153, 153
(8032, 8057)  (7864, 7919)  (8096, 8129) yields -0.02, 150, 156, 155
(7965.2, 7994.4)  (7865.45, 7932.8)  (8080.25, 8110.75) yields -0.06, 149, 156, 148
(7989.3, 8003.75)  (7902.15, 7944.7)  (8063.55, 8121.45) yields -0.03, 147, 153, 151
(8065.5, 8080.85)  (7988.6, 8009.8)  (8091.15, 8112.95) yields -0.02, 157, 157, 153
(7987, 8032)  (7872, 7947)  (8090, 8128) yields -0.03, 150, 155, 153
